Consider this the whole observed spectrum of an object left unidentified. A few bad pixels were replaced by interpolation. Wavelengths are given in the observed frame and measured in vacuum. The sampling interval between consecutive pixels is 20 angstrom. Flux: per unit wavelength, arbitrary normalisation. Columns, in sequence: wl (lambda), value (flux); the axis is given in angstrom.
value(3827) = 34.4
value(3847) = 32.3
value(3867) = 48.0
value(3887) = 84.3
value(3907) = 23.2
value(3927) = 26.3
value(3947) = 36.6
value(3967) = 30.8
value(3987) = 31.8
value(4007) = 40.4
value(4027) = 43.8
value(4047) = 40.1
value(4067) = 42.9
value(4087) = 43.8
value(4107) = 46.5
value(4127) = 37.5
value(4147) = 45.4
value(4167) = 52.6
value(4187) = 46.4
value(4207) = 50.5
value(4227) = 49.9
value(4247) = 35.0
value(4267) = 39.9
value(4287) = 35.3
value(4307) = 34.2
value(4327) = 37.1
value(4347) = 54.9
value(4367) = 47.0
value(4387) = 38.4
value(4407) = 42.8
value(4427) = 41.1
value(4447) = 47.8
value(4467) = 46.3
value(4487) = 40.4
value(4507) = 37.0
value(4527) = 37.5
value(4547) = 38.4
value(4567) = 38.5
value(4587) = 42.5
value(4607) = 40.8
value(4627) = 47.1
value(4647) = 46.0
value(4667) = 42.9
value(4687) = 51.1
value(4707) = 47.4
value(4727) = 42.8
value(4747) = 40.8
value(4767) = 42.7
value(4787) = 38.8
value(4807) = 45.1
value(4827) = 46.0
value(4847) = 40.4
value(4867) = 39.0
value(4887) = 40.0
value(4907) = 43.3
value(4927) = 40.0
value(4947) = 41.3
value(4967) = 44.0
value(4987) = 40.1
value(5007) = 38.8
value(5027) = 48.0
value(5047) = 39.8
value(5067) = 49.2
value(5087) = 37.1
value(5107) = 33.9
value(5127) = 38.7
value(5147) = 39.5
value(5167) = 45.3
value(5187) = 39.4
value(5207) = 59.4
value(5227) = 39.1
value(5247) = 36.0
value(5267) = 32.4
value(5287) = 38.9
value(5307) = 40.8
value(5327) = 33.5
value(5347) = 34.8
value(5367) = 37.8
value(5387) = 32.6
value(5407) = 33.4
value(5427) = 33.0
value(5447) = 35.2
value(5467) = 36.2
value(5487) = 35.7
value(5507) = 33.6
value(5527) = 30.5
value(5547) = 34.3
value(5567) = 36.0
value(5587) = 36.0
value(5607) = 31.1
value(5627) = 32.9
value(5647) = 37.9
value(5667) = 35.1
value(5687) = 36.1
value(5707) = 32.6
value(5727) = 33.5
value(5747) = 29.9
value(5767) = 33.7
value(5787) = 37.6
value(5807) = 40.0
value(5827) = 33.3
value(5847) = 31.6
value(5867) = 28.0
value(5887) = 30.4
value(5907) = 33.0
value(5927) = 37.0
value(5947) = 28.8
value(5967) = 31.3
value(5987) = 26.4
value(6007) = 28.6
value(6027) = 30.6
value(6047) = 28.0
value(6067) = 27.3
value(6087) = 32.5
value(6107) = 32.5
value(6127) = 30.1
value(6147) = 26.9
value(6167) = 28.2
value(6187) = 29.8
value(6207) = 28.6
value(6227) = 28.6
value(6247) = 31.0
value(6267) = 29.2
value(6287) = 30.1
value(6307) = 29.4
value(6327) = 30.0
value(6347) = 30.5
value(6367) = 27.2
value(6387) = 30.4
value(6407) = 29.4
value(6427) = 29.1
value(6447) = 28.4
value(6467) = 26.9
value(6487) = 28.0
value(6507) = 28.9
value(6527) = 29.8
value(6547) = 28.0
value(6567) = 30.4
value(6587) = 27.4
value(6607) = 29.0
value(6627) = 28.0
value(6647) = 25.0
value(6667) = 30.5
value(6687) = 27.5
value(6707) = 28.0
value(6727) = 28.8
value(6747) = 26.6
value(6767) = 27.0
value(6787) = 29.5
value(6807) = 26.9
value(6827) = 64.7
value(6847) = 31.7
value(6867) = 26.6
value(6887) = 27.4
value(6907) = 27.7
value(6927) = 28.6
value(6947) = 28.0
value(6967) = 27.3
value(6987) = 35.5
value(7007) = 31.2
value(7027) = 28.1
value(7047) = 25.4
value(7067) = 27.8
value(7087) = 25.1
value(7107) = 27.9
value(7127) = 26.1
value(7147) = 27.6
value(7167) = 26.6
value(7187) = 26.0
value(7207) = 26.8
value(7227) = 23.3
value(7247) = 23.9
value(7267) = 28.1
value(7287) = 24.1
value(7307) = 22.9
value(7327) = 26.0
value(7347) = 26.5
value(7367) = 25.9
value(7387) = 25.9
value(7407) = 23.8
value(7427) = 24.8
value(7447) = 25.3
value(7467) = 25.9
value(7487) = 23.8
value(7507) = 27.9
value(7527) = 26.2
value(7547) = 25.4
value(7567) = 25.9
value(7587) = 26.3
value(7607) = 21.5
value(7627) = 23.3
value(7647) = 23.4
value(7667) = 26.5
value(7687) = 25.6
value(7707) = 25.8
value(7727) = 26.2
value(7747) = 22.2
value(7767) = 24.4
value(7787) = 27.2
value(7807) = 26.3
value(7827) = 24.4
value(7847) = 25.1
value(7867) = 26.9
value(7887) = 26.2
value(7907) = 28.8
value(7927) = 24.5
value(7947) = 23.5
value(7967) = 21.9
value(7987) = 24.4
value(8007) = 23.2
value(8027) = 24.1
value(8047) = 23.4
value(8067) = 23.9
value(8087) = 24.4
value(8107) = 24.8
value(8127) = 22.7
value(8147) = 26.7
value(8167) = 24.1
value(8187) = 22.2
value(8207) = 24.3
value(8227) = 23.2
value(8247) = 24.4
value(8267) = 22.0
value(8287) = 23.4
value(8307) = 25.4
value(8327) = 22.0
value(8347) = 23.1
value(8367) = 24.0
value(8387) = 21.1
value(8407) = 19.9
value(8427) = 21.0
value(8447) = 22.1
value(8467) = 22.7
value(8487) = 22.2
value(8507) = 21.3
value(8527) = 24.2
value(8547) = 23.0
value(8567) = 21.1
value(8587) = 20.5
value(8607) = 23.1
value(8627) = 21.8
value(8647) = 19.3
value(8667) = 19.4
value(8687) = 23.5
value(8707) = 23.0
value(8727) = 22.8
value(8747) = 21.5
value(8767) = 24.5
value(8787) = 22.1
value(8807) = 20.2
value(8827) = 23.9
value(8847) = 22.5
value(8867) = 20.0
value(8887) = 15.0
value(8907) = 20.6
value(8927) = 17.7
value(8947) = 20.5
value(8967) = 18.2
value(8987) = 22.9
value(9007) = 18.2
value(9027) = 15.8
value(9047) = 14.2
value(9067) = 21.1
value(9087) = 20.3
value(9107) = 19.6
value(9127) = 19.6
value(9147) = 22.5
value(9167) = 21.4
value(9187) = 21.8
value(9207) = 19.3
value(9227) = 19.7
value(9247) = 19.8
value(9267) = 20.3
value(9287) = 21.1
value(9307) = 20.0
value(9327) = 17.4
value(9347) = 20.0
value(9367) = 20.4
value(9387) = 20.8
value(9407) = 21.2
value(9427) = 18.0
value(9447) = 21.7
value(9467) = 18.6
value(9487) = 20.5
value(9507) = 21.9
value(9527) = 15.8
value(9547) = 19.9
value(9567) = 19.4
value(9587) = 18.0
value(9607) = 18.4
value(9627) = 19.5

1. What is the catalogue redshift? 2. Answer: 0.041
